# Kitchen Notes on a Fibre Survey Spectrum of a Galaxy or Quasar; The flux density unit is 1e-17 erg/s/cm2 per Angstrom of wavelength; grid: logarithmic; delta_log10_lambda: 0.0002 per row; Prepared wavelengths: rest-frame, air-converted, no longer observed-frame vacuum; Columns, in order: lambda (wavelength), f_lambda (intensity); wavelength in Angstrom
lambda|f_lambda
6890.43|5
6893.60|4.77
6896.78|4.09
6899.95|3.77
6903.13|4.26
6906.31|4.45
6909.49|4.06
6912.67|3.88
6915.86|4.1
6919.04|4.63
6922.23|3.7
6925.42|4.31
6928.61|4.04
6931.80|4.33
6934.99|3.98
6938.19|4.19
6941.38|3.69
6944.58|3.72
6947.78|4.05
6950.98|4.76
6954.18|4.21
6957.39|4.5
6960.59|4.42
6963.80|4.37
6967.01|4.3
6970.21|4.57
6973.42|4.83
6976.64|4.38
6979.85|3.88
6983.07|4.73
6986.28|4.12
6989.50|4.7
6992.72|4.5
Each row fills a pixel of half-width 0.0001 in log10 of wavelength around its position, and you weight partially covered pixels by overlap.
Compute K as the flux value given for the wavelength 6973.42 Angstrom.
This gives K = 4.83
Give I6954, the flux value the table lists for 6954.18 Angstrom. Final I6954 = 4.21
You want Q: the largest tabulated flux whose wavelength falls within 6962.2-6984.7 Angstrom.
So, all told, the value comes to 4.83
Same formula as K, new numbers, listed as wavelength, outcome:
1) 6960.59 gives 4.42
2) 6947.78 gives 4.05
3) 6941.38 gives 3.69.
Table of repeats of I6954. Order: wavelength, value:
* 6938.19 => 4.19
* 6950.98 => 4.76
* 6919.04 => 4.63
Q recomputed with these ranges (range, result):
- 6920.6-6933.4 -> 4.33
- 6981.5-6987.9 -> 4.73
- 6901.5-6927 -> 4.63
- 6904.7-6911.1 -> 4.45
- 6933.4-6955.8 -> 4.76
